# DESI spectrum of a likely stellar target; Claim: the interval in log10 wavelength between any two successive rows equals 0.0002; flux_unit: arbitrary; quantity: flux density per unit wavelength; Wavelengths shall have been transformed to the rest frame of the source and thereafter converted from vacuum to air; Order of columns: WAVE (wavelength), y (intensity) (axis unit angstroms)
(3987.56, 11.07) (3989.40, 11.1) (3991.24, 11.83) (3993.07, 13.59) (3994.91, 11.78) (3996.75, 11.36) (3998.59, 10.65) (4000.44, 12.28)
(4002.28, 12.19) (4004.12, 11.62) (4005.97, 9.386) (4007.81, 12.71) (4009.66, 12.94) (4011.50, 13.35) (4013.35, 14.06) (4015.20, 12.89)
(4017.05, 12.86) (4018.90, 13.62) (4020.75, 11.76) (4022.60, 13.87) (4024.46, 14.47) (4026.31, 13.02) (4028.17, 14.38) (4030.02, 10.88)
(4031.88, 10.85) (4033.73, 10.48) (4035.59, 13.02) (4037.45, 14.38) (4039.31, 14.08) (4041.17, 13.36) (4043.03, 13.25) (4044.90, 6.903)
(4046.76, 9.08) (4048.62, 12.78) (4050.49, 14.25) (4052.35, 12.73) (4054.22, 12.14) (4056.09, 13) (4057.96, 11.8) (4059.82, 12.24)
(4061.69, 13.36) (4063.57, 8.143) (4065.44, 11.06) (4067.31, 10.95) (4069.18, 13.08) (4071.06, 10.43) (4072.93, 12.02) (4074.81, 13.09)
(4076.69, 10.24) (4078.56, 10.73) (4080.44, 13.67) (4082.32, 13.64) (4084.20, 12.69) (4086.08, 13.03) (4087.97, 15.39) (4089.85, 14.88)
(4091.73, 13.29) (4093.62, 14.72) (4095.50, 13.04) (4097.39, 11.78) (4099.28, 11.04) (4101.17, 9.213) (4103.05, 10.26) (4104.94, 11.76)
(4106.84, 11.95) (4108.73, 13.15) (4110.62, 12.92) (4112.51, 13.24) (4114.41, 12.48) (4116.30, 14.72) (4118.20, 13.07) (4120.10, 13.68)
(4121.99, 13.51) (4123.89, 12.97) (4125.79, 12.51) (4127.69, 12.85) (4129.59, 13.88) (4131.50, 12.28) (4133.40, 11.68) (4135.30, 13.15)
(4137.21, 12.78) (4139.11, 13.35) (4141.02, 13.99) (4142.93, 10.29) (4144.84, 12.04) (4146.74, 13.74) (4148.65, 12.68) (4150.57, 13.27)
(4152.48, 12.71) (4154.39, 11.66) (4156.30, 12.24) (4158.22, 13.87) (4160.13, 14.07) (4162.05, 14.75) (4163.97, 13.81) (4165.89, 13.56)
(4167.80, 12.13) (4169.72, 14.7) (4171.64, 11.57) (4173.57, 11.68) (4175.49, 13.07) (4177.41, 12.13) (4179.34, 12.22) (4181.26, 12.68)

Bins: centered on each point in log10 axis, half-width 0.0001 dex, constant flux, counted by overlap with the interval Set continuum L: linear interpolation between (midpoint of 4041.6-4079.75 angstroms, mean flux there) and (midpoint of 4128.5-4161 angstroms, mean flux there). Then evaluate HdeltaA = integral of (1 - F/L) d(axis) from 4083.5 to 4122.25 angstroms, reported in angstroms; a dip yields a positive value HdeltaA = -2.0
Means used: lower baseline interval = 11.6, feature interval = 12.8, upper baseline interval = 12.8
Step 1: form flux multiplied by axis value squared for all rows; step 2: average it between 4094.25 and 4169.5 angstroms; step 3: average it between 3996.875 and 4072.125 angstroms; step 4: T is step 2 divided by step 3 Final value 1.1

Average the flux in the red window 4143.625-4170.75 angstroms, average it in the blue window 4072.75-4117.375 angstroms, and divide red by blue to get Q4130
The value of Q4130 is 1.05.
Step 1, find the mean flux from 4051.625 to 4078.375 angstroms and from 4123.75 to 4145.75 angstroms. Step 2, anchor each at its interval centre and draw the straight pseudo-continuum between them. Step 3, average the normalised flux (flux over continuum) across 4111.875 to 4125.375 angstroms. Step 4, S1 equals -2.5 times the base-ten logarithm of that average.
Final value -0.079 mag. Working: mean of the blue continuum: 11.7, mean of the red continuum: 12.6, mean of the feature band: 13.3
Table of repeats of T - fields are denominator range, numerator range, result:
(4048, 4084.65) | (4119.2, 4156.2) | 1.09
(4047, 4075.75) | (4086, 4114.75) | 1.07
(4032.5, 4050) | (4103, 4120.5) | 1.11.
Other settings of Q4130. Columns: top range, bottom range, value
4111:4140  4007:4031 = 1.00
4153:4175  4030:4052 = 1.09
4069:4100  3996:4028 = 1.01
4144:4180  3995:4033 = 1.04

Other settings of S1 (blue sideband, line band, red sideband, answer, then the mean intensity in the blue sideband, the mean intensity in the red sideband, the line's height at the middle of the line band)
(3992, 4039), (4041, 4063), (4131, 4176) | 0.058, 12.5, 12.9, 12.6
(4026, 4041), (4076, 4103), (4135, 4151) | 0.009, 12.7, 12.8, 12.7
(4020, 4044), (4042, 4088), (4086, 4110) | 0.071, 12.9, 12.6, 12.7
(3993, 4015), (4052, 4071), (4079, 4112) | 0.066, 12.1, 12.7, 12.5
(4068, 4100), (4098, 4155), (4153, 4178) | 0.028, 12.7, 13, 12.9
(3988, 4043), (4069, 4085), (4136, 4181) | 0.047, 12.5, 12.9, 12.7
